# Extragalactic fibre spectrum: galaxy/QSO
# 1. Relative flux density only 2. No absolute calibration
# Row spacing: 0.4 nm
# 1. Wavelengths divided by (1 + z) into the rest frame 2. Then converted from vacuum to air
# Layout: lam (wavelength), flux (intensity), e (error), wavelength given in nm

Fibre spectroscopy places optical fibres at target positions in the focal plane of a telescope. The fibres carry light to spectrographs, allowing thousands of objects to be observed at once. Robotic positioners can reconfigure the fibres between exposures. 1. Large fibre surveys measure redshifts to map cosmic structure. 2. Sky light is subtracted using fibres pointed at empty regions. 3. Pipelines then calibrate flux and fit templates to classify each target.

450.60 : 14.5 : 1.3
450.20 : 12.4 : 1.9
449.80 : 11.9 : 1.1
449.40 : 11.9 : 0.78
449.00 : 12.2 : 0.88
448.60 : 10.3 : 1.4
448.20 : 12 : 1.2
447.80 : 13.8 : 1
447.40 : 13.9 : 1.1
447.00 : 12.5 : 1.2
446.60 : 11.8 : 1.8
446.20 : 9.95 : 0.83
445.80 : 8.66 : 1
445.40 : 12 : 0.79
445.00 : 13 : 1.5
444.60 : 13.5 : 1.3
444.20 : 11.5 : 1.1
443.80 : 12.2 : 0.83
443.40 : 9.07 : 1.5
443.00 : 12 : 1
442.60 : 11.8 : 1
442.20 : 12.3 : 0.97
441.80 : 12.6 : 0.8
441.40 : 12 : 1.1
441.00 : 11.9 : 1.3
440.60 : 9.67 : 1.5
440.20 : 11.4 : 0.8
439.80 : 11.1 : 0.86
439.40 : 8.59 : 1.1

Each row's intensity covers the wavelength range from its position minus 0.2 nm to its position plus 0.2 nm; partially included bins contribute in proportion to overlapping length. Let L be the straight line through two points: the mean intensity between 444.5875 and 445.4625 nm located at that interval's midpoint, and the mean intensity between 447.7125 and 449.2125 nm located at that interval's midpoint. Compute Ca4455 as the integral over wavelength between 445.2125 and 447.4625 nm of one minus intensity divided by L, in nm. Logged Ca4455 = 0.21 nm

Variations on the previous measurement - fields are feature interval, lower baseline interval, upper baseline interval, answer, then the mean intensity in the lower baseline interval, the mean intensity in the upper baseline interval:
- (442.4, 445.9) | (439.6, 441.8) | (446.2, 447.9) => 0.12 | 11.3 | 12.6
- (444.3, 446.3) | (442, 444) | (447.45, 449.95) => 0.04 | 11.5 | 12.1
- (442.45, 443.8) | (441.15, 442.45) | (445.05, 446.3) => 0.07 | 12.3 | 10.6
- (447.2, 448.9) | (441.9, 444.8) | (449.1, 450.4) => -0.07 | 11.8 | 12.1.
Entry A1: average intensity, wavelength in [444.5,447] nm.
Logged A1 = 11.5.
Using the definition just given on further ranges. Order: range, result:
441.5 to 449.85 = 11.9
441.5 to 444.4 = 11.7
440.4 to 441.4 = 11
